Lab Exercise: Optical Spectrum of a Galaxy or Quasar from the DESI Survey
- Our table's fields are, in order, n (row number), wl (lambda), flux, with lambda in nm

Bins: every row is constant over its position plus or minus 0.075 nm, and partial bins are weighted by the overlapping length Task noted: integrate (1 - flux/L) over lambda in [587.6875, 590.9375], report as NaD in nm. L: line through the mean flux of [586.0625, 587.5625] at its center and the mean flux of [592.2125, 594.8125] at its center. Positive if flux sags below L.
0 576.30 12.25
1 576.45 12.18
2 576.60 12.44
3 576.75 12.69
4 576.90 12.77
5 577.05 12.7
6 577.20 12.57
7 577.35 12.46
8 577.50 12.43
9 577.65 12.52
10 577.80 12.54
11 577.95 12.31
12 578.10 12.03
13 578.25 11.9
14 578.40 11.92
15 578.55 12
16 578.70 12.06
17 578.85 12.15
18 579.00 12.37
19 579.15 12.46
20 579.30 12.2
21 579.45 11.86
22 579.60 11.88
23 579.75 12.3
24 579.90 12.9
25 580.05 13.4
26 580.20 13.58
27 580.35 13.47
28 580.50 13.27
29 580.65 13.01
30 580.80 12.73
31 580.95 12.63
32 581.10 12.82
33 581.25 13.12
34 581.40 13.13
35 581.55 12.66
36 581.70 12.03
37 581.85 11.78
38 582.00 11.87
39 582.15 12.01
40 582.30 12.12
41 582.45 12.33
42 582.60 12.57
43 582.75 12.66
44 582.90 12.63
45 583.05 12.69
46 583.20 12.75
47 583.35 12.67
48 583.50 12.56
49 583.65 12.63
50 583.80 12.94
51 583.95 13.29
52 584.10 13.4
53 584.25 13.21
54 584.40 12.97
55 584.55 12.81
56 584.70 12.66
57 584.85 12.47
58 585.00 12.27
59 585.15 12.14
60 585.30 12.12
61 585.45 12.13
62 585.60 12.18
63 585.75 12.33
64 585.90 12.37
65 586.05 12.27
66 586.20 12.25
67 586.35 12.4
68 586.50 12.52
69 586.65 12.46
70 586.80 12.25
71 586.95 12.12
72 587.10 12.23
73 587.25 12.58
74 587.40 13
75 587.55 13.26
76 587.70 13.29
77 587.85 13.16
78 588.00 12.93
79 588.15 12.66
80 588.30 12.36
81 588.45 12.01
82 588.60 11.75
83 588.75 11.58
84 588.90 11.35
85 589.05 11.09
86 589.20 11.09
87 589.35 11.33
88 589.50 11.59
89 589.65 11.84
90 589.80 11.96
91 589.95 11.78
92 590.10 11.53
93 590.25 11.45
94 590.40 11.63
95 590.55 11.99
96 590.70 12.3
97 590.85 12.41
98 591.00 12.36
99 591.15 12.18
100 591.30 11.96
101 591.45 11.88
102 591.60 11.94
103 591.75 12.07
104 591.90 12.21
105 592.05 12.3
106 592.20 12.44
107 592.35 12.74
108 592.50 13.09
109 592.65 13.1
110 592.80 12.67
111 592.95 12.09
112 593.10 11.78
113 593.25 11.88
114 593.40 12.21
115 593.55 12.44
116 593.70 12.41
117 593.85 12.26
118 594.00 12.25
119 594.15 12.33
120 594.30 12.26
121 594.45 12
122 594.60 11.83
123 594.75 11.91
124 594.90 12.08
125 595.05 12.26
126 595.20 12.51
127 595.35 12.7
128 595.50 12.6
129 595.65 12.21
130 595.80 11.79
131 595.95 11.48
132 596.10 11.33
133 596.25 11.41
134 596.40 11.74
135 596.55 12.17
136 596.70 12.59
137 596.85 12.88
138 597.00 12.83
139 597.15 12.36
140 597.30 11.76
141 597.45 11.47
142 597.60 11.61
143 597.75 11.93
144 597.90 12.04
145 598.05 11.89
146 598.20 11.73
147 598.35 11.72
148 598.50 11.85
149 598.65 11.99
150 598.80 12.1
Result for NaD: 0.124 nm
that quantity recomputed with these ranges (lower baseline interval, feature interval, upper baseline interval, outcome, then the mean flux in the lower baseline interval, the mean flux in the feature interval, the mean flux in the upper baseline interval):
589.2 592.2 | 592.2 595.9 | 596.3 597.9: -0.086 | 11.9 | 12.3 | 12.1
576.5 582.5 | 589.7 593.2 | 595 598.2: 0.008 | 12.5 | 12.2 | 12.1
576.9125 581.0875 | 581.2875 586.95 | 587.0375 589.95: -0.083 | 12.5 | 12.5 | 12.2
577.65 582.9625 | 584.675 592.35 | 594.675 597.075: 0.088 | 12.5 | 12.2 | 12.2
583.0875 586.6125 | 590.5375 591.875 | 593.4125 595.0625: 0.020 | 12.6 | 12.1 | 12.2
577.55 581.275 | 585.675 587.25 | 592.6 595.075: 0.005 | 12.5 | 12.3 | 12.2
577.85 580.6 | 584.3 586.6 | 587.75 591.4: -0.049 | 12.5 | 12.4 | 11.9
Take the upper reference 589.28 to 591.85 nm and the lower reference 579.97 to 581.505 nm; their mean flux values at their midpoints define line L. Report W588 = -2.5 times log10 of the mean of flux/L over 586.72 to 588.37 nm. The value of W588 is -0.04 mag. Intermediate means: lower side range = 13.1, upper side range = 11.9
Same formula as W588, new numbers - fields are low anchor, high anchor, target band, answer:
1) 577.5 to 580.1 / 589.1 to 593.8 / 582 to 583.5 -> -0.02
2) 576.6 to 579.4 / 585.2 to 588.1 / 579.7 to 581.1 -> -0.06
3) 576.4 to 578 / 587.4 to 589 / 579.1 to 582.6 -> -0.01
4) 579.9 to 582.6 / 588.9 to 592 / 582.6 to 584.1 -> -0.02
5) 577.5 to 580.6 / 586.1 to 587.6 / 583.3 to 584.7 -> -0.04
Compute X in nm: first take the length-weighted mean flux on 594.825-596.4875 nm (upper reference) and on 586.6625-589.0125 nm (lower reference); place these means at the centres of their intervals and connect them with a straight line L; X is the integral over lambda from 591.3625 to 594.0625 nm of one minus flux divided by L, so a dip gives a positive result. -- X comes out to -0.03 nm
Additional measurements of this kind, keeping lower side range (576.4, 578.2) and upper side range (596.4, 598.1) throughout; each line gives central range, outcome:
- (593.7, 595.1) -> 0.00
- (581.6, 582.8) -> 0.02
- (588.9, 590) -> 0.07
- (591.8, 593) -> -0.04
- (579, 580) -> 0.01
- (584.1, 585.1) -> -0.03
